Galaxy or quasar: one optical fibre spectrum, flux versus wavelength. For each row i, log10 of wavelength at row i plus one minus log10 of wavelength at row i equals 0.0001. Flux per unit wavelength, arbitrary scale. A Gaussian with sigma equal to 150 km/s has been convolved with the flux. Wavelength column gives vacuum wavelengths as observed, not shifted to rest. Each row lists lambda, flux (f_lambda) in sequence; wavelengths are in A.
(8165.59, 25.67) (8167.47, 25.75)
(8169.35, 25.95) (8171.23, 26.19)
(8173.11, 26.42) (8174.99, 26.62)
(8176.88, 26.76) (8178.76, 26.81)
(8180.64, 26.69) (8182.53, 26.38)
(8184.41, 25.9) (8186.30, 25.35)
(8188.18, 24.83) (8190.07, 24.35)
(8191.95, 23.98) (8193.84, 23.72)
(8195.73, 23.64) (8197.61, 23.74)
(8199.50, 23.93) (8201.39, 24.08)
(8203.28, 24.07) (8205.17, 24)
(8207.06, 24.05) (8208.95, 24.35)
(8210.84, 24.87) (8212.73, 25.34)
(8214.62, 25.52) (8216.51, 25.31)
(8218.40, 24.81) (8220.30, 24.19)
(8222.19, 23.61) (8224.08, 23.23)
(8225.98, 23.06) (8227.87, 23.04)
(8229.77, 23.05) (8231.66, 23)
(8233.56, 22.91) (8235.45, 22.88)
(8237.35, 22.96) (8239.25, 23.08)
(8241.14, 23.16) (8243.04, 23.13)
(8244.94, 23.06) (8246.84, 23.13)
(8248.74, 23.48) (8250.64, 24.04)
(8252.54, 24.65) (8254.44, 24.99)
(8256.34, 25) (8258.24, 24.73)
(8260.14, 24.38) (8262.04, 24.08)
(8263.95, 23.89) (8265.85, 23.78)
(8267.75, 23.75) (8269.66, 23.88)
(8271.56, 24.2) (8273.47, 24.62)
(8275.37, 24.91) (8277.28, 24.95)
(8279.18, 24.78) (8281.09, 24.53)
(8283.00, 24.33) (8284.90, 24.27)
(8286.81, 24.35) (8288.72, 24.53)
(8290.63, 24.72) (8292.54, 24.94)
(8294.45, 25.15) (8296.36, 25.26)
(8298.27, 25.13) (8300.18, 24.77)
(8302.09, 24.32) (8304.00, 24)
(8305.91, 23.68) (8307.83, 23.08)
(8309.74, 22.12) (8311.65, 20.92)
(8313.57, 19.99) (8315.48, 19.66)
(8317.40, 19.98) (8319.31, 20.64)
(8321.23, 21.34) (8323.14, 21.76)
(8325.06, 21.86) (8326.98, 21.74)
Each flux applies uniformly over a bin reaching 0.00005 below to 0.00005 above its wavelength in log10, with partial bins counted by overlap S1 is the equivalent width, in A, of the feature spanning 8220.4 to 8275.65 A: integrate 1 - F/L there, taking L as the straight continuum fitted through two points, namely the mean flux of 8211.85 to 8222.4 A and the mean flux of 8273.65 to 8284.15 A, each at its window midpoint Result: 2.4 A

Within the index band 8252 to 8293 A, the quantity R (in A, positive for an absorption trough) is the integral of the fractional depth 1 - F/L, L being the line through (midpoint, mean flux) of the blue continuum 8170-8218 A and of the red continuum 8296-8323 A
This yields -2.1 A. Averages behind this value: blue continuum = 25.1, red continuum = 22.4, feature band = 24.5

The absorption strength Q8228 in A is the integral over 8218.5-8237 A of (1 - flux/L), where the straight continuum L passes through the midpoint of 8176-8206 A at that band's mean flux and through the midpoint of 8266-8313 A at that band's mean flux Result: 1.01 A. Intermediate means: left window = 24.9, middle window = 23.3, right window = 24.2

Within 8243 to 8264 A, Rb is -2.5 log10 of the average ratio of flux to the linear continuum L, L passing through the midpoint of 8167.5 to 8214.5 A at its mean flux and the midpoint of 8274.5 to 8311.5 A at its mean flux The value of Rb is 0.02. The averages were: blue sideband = 25.1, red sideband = 24.3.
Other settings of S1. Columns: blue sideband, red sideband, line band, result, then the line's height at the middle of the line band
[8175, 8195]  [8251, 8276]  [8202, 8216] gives 0.3 A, 25.2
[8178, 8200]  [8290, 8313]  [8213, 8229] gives 0.3 A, 24.7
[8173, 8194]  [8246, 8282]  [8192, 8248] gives 2.9 A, 25.1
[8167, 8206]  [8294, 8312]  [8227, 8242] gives 1.0 A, 24.7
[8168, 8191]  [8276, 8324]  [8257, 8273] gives 0.0 A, 24.1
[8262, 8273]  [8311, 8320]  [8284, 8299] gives -1.9 A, 22.1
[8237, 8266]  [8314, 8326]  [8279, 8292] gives -1.2 A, 22.4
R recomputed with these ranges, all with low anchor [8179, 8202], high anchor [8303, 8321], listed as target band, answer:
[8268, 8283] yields -1.3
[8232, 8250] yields 0.3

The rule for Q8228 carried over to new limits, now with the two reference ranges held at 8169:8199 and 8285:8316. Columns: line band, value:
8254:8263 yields -0.13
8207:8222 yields 0.10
